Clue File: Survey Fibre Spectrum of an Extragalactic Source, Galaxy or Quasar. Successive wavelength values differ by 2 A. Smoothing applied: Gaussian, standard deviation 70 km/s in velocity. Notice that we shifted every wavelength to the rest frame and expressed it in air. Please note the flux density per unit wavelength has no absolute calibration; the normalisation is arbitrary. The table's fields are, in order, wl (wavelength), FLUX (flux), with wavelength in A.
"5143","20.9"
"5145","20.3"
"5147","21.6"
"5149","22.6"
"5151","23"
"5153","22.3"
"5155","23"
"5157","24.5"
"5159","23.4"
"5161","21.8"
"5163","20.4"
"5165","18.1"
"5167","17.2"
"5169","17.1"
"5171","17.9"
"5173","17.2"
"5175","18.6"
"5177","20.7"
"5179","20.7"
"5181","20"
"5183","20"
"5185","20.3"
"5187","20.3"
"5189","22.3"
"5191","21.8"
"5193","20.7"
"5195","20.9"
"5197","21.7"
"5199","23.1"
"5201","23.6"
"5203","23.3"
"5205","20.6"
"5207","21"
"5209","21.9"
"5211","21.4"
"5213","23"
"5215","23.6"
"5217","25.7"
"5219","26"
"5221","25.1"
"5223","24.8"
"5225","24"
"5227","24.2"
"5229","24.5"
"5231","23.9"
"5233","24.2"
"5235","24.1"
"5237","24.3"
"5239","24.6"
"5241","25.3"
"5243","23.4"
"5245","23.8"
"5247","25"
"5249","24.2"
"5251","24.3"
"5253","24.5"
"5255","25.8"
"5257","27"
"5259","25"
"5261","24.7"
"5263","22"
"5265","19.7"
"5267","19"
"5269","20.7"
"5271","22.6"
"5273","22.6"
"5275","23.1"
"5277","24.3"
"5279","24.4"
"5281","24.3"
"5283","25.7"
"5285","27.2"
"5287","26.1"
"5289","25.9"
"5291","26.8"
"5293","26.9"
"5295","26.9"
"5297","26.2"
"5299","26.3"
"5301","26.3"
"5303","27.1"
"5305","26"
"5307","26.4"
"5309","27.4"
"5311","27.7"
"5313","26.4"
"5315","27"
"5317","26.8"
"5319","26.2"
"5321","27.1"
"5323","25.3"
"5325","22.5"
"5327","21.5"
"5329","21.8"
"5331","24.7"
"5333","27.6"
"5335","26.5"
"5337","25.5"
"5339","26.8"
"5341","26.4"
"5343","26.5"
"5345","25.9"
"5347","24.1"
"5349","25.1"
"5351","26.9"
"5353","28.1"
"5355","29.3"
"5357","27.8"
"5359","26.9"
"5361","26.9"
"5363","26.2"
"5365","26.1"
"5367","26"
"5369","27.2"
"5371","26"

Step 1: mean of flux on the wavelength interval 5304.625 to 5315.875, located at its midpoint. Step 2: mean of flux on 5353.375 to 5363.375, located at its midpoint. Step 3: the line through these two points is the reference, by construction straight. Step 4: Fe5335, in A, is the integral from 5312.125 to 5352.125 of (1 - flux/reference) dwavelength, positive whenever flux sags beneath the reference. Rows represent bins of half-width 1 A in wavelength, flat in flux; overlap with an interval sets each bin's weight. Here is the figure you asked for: 2.4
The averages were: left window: 26.9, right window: 27.5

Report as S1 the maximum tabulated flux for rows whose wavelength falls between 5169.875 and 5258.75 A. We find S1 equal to 27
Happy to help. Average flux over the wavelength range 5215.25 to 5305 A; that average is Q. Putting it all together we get 24.6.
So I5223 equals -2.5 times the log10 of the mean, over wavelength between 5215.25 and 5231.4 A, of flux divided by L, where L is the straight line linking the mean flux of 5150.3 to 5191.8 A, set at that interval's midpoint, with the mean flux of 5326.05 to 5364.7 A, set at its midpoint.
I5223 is -0.12 mag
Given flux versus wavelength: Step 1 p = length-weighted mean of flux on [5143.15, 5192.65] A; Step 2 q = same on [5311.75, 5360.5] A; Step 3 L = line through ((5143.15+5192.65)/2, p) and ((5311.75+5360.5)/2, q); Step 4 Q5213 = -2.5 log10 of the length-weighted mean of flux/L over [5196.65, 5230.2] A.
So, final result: -0.064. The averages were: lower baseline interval 20.6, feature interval 23.4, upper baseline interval 26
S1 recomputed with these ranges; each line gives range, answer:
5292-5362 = 29.3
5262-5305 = 27.2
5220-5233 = 25.1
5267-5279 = 24.4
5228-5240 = 24.6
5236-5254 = 25.3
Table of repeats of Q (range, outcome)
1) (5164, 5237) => 21.8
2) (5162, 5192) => 19.5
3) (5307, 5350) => 25.7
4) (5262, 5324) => 25.2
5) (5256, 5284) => 23.2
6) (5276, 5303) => 26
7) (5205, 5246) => 23.9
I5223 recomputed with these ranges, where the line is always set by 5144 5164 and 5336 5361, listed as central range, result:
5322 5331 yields 0.14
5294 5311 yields -0.04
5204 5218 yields 0.05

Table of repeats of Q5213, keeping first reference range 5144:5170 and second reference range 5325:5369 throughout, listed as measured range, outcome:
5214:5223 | -0.11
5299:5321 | -0.07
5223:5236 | -0.05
